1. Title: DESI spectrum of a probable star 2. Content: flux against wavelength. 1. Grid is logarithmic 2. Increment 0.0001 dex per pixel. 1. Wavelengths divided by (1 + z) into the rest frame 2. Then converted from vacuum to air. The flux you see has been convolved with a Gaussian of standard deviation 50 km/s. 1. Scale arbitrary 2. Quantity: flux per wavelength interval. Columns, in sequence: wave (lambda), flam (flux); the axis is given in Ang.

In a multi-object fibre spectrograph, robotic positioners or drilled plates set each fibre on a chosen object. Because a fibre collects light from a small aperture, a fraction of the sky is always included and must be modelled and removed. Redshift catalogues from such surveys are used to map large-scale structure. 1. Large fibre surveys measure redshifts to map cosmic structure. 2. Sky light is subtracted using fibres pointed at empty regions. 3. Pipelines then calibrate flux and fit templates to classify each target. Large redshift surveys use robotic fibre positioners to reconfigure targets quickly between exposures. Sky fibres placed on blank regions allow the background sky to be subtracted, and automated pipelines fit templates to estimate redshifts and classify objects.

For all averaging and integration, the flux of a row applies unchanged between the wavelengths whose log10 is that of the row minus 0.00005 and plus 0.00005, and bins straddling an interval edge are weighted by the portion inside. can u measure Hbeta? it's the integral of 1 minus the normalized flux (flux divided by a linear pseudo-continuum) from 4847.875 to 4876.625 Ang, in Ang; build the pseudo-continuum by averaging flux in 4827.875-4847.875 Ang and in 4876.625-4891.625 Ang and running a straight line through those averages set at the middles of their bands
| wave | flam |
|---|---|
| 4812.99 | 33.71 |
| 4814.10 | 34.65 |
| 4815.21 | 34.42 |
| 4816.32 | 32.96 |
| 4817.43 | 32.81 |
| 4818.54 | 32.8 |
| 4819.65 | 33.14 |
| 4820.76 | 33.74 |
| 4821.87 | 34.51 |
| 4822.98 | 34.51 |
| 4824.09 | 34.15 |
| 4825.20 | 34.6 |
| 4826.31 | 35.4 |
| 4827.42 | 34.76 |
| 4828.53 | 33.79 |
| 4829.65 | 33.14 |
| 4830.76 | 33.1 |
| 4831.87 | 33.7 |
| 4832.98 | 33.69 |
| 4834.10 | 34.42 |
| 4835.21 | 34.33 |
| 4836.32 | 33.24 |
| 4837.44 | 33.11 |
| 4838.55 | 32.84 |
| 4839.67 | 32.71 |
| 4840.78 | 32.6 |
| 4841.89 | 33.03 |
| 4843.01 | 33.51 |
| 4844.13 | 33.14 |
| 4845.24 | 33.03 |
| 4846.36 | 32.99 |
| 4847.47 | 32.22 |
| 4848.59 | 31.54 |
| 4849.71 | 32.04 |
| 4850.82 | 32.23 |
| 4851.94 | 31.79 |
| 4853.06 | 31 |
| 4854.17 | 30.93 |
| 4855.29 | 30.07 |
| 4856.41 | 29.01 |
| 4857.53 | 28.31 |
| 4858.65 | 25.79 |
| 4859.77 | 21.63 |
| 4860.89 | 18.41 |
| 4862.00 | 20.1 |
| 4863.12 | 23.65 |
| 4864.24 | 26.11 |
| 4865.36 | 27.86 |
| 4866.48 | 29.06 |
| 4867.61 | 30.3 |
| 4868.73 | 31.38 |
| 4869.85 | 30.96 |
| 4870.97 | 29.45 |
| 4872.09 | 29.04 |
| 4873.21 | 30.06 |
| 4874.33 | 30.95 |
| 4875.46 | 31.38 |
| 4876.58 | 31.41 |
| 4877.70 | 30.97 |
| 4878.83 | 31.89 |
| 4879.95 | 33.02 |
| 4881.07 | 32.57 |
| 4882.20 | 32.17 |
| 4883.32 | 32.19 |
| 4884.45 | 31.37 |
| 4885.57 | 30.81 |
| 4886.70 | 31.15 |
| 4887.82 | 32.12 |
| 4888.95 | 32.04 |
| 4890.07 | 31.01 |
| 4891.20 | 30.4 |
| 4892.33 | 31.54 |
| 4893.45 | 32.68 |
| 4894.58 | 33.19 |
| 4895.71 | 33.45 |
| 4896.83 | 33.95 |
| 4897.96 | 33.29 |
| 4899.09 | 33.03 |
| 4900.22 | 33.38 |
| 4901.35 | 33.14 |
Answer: 3.4 Ang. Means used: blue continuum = 33.3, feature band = 28.6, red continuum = 31.7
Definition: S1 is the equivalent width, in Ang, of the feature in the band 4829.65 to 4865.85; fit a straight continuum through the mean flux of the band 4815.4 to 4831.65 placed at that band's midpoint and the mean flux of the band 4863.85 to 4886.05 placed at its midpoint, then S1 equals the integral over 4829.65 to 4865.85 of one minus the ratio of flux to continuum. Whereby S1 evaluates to 2.22 Ang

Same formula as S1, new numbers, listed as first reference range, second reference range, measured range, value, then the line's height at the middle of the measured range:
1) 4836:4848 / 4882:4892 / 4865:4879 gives 0.7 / 31.9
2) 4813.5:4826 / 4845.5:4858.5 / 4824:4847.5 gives -0.8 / 32.4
